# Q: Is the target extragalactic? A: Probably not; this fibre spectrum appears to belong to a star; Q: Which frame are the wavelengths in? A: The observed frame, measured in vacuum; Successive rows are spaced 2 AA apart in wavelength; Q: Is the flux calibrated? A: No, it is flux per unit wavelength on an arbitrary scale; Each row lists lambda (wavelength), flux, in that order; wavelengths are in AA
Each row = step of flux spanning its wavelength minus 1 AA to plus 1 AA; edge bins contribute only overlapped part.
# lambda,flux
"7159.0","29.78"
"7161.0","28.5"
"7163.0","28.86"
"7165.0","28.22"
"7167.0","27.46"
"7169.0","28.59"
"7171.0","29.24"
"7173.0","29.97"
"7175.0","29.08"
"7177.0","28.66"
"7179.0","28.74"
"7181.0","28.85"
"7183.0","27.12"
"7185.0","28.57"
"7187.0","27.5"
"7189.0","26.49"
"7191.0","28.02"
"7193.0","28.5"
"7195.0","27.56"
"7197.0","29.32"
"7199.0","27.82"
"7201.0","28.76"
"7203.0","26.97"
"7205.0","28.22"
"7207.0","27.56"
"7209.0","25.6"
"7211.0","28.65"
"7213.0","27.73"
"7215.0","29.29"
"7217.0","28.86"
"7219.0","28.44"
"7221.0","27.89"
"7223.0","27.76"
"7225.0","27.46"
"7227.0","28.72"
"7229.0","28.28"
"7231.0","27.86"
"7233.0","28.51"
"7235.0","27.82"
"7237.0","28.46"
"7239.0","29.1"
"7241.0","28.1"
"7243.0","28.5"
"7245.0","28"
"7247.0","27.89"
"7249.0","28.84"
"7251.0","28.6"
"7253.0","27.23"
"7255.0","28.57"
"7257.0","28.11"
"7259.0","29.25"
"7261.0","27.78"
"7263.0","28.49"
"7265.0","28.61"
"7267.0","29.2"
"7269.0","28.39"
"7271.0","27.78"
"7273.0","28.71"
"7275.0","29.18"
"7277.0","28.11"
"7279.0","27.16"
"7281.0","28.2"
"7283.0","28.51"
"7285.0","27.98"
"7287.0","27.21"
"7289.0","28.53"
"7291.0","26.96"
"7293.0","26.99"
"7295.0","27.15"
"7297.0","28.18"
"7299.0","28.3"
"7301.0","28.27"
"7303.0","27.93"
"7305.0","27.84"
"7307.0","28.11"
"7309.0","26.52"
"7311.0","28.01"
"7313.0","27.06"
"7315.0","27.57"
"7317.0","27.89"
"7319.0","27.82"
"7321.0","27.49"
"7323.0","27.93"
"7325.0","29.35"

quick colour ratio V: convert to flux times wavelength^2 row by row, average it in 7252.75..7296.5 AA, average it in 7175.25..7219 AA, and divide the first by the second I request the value 1.0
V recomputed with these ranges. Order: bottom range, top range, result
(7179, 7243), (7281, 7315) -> 1.01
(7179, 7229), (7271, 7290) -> 1.03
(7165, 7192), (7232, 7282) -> 1.02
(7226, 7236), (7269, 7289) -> 1.01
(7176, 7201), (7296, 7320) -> 1.02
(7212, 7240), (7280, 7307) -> 1.00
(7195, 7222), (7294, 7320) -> 1.02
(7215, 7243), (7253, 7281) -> 1.01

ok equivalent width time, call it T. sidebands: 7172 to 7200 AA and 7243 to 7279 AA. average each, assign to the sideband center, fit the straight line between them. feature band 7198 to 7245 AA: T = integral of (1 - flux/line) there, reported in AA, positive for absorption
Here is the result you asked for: 0.4 AA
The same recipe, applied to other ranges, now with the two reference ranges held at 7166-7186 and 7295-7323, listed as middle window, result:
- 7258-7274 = -0.3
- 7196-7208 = 0.1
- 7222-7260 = -0.1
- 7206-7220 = 0.2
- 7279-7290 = 0.0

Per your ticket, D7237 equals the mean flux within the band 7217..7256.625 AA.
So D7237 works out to 28.2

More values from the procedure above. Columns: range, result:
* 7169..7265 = 28.2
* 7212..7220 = 28.6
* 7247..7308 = 28.1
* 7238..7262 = 28.3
